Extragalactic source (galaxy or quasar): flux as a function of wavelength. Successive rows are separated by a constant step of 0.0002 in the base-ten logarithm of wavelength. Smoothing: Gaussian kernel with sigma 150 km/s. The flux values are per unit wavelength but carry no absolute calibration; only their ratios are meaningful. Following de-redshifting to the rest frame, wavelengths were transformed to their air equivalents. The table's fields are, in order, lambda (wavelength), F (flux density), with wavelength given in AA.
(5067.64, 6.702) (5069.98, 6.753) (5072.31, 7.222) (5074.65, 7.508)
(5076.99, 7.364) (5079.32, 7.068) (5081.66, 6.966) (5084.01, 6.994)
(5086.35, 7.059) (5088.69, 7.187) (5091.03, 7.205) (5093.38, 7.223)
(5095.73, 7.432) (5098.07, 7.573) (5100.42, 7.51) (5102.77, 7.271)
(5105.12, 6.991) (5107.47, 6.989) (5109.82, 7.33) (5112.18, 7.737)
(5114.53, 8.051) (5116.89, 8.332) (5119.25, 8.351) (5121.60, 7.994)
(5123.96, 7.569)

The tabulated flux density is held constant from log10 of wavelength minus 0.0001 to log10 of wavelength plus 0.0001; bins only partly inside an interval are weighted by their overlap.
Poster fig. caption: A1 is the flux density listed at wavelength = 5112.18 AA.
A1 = 7.737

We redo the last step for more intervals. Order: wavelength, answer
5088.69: 7.187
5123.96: 7.569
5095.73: 7.432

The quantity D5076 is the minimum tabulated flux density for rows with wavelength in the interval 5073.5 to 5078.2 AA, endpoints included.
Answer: 7.364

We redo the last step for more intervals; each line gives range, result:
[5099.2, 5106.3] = 6.991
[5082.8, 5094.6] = 6.994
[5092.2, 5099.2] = 7.223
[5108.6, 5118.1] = 7.33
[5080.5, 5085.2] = 6.966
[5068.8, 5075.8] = 6.753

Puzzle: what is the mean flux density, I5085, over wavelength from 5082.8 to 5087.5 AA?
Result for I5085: 7.01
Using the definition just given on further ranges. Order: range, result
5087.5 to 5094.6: 7.2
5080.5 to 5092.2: 7.08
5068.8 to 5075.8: 7.16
